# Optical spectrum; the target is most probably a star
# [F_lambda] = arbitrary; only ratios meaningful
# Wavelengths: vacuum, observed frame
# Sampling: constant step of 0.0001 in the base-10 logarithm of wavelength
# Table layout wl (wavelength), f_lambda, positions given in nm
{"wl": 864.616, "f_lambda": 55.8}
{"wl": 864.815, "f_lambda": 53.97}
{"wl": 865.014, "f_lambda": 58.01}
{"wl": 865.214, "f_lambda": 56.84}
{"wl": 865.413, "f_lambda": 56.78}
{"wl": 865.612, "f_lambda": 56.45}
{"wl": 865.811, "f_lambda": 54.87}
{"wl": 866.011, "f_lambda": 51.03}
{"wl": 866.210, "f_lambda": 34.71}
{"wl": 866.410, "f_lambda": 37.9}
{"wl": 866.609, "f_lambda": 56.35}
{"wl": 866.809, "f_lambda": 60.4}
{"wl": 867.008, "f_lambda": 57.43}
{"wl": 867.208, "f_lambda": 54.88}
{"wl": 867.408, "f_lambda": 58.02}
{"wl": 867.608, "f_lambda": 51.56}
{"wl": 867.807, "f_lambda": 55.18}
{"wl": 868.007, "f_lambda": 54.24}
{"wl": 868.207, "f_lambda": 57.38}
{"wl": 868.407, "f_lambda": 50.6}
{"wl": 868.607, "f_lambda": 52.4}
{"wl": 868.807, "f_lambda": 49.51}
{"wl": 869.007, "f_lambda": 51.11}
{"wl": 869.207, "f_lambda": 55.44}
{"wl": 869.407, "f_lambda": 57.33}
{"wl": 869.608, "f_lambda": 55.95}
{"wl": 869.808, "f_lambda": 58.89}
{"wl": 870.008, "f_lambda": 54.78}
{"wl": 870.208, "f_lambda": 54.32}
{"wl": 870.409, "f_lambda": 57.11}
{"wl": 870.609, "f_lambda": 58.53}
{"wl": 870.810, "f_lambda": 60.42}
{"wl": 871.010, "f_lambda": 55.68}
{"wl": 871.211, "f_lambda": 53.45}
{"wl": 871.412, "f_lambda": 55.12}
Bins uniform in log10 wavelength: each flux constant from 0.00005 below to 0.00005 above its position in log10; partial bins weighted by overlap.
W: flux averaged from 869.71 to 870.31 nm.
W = 56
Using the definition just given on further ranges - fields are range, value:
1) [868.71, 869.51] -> 53.3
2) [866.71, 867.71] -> 56.5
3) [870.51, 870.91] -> 59.4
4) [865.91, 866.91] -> 48.1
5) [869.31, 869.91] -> 57.4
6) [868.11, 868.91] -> 52.4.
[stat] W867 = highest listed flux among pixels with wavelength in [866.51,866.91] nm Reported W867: 60.4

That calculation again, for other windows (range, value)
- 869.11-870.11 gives 58.89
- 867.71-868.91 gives 57.38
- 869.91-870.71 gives 58.53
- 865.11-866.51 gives 56.84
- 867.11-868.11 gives 58.02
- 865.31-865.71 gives 56.78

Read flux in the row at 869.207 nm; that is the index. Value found 55.44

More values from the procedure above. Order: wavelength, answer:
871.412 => 55.12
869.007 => 51.11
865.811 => 54.87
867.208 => 54.88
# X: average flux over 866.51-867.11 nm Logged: 58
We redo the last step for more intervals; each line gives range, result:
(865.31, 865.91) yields 56.1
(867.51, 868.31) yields 54.6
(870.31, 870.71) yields 57.8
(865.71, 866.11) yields 52.9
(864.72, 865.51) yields 56.4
